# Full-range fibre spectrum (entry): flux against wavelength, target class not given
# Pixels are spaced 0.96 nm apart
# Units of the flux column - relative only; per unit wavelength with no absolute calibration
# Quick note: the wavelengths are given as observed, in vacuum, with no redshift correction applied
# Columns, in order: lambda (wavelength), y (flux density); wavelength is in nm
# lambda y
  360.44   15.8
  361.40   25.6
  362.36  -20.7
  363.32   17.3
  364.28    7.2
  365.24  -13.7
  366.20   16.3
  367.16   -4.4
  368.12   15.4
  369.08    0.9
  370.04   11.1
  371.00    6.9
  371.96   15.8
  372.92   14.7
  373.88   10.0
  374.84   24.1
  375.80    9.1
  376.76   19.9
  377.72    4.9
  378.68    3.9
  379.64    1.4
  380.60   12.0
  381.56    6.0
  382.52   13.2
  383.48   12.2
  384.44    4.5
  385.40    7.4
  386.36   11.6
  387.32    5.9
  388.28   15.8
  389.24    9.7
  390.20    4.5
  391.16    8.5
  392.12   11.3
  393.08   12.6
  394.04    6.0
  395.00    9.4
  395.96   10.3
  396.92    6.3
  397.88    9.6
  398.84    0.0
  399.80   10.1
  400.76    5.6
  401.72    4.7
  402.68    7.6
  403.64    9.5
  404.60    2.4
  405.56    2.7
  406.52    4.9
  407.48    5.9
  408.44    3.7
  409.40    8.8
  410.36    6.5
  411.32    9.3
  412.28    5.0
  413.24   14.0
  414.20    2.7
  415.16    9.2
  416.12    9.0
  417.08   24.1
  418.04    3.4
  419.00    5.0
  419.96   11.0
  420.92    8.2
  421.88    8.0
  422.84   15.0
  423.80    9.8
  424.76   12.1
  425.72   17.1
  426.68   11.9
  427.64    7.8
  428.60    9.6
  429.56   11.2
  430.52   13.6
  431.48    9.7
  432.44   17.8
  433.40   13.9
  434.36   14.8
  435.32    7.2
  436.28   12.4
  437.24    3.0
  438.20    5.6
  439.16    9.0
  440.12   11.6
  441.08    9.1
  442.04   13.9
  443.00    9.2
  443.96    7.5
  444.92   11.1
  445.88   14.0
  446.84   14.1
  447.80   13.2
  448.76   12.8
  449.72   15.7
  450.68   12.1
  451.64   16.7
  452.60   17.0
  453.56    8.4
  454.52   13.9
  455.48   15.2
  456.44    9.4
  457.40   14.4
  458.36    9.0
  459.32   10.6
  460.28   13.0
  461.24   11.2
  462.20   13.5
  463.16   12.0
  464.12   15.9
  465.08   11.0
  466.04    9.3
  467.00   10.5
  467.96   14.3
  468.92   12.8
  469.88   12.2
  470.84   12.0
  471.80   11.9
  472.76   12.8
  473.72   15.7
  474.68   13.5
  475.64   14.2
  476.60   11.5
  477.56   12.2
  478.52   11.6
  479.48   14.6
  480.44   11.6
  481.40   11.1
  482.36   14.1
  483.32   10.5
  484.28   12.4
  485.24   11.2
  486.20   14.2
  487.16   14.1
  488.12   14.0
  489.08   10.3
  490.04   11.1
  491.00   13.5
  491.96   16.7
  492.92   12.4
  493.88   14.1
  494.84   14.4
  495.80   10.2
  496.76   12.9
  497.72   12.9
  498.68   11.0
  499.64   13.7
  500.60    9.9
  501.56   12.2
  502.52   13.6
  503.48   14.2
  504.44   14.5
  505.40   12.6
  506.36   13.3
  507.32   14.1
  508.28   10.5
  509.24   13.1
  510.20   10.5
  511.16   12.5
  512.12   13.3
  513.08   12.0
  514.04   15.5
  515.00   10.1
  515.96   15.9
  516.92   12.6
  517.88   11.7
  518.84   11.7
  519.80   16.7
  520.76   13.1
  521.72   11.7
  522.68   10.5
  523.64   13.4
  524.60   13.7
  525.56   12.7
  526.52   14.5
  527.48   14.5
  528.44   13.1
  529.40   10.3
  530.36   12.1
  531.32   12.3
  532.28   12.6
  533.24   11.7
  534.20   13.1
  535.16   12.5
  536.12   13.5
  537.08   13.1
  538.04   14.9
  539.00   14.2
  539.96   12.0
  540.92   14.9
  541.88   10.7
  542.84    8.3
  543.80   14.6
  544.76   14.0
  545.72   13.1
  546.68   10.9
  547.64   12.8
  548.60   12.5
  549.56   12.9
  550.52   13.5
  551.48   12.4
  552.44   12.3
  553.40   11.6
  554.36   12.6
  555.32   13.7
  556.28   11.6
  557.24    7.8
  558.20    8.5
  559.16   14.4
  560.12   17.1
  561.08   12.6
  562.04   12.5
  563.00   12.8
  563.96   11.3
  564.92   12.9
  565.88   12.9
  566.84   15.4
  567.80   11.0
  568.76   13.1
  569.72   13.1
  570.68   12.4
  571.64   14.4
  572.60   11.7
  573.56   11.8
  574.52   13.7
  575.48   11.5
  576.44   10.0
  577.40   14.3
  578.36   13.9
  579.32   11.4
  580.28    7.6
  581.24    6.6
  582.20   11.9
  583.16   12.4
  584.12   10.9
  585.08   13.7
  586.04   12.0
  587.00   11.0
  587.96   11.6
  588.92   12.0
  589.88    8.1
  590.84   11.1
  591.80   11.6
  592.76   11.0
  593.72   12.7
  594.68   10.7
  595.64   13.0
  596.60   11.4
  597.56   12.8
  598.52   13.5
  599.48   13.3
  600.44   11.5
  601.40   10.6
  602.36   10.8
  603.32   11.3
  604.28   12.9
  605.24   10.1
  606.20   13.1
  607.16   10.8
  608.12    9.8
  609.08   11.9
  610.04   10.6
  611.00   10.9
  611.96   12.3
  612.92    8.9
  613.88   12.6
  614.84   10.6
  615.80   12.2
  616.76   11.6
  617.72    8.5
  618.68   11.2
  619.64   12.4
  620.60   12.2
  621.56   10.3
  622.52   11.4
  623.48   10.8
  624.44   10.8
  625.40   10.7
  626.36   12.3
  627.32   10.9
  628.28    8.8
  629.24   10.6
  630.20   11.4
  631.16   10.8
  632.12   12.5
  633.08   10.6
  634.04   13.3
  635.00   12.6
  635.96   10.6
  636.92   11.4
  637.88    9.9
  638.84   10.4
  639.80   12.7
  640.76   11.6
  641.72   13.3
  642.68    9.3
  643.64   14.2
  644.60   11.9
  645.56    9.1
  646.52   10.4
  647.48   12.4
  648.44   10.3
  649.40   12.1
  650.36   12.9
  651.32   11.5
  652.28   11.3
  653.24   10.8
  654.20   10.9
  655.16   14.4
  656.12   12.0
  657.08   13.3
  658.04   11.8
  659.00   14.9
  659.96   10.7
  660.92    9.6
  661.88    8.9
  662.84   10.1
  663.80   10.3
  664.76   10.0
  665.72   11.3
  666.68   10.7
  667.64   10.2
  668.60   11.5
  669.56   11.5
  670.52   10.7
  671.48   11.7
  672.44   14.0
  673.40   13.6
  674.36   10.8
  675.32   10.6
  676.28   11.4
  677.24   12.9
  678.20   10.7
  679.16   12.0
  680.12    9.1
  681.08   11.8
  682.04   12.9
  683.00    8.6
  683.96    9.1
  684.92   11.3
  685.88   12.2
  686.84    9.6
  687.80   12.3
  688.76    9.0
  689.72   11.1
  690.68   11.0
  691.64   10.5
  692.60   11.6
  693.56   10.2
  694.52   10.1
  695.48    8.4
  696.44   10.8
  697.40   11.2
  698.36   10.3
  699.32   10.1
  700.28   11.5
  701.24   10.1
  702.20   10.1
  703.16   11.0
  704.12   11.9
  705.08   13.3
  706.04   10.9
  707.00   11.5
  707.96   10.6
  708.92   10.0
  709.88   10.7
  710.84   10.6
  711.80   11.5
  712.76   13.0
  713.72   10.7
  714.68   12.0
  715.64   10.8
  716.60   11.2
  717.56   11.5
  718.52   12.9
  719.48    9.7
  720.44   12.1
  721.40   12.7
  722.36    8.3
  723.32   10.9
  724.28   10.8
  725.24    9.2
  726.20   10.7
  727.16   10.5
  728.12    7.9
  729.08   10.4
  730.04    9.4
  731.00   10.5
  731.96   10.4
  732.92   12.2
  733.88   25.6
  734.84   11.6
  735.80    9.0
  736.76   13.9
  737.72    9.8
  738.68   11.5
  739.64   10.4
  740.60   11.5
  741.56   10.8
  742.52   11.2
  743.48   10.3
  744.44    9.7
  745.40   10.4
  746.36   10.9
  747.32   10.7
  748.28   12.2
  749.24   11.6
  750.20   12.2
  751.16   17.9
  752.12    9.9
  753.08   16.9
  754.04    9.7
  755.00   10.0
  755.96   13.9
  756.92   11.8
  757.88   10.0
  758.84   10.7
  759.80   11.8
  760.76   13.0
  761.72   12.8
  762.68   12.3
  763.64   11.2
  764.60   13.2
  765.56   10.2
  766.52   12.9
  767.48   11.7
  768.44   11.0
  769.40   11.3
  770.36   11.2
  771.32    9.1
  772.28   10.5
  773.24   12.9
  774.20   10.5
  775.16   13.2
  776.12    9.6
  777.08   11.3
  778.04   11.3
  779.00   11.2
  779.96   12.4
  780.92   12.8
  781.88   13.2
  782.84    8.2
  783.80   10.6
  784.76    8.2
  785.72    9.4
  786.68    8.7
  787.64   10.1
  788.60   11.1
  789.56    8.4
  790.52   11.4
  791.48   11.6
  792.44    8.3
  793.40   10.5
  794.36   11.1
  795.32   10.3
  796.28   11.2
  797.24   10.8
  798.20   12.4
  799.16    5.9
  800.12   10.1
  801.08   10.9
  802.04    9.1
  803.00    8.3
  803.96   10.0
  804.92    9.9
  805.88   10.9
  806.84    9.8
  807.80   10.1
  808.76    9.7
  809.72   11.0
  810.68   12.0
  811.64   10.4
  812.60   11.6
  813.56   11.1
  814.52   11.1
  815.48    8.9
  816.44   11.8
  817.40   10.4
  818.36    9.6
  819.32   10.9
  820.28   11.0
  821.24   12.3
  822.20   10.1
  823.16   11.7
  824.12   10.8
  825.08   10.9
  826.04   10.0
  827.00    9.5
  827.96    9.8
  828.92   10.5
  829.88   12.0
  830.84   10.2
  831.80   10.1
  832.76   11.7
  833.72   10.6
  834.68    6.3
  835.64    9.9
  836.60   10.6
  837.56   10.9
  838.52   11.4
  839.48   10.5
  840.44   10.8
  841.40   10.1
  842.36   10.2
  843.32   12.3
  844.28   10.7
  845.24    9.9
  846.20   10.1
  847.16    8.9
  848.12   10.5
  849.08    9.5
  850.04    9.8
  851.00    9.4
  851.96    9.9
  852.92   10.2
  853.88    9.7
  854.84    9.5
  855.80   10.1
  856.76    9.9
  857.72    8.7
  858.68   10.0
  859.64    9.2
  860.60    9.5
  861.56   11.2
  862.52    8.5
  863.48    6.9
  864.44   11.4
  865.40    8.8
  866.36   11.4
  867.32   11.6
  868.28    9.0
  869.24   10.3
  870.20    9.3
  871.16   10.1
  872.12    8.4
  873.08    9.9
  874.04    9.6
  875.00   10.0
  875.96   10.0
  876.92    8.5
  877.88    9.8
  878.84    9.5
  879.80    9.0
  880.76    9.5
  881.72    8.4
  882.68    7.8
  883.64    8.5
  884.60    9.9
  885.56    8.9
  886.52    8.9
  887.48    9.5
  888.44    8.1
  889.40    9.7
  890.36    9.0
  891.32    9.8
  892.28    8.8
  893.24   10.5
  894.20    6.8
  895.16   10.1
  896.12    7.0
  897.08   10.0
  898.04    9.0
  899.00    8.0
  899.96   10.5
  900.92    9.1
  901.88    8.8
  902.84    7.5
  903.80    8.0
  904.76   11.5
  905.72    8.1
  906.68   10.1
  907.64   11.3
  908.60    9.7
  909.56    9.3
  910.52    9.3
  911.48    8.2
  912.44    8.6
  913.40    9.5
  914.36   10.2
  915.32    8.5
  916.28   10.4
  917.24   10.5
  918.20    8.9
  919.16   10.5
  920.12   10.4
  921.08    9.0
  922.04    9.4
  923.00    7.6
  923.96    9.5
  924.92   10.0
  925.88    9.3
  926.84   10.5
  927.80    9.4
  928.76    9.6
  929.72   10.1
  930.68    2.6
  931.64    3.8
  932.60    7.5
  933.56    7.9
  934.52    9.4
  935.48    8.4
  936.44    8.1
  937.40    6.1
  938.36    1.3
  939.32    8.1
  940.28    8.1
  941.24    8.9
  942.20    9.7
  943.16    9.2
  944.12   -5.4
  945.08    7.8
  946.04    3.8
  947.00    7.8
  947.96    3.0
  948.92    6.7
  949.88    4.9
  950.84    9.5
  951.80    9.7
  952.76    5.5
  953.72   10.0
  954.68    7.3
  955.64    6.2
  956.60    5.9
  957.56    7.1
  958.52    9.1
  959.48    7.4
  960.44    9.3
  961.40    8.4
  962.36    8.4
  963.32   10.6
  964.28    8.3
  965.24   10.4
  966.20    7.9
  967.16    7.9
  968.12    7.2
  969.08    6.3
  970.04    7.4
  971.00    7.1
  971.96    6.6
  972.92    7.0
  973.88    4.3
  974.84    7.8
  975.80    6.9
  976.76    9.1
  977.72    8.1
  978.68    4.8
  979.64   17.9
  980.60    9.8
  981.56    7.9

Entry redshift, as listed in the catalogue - 0.12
